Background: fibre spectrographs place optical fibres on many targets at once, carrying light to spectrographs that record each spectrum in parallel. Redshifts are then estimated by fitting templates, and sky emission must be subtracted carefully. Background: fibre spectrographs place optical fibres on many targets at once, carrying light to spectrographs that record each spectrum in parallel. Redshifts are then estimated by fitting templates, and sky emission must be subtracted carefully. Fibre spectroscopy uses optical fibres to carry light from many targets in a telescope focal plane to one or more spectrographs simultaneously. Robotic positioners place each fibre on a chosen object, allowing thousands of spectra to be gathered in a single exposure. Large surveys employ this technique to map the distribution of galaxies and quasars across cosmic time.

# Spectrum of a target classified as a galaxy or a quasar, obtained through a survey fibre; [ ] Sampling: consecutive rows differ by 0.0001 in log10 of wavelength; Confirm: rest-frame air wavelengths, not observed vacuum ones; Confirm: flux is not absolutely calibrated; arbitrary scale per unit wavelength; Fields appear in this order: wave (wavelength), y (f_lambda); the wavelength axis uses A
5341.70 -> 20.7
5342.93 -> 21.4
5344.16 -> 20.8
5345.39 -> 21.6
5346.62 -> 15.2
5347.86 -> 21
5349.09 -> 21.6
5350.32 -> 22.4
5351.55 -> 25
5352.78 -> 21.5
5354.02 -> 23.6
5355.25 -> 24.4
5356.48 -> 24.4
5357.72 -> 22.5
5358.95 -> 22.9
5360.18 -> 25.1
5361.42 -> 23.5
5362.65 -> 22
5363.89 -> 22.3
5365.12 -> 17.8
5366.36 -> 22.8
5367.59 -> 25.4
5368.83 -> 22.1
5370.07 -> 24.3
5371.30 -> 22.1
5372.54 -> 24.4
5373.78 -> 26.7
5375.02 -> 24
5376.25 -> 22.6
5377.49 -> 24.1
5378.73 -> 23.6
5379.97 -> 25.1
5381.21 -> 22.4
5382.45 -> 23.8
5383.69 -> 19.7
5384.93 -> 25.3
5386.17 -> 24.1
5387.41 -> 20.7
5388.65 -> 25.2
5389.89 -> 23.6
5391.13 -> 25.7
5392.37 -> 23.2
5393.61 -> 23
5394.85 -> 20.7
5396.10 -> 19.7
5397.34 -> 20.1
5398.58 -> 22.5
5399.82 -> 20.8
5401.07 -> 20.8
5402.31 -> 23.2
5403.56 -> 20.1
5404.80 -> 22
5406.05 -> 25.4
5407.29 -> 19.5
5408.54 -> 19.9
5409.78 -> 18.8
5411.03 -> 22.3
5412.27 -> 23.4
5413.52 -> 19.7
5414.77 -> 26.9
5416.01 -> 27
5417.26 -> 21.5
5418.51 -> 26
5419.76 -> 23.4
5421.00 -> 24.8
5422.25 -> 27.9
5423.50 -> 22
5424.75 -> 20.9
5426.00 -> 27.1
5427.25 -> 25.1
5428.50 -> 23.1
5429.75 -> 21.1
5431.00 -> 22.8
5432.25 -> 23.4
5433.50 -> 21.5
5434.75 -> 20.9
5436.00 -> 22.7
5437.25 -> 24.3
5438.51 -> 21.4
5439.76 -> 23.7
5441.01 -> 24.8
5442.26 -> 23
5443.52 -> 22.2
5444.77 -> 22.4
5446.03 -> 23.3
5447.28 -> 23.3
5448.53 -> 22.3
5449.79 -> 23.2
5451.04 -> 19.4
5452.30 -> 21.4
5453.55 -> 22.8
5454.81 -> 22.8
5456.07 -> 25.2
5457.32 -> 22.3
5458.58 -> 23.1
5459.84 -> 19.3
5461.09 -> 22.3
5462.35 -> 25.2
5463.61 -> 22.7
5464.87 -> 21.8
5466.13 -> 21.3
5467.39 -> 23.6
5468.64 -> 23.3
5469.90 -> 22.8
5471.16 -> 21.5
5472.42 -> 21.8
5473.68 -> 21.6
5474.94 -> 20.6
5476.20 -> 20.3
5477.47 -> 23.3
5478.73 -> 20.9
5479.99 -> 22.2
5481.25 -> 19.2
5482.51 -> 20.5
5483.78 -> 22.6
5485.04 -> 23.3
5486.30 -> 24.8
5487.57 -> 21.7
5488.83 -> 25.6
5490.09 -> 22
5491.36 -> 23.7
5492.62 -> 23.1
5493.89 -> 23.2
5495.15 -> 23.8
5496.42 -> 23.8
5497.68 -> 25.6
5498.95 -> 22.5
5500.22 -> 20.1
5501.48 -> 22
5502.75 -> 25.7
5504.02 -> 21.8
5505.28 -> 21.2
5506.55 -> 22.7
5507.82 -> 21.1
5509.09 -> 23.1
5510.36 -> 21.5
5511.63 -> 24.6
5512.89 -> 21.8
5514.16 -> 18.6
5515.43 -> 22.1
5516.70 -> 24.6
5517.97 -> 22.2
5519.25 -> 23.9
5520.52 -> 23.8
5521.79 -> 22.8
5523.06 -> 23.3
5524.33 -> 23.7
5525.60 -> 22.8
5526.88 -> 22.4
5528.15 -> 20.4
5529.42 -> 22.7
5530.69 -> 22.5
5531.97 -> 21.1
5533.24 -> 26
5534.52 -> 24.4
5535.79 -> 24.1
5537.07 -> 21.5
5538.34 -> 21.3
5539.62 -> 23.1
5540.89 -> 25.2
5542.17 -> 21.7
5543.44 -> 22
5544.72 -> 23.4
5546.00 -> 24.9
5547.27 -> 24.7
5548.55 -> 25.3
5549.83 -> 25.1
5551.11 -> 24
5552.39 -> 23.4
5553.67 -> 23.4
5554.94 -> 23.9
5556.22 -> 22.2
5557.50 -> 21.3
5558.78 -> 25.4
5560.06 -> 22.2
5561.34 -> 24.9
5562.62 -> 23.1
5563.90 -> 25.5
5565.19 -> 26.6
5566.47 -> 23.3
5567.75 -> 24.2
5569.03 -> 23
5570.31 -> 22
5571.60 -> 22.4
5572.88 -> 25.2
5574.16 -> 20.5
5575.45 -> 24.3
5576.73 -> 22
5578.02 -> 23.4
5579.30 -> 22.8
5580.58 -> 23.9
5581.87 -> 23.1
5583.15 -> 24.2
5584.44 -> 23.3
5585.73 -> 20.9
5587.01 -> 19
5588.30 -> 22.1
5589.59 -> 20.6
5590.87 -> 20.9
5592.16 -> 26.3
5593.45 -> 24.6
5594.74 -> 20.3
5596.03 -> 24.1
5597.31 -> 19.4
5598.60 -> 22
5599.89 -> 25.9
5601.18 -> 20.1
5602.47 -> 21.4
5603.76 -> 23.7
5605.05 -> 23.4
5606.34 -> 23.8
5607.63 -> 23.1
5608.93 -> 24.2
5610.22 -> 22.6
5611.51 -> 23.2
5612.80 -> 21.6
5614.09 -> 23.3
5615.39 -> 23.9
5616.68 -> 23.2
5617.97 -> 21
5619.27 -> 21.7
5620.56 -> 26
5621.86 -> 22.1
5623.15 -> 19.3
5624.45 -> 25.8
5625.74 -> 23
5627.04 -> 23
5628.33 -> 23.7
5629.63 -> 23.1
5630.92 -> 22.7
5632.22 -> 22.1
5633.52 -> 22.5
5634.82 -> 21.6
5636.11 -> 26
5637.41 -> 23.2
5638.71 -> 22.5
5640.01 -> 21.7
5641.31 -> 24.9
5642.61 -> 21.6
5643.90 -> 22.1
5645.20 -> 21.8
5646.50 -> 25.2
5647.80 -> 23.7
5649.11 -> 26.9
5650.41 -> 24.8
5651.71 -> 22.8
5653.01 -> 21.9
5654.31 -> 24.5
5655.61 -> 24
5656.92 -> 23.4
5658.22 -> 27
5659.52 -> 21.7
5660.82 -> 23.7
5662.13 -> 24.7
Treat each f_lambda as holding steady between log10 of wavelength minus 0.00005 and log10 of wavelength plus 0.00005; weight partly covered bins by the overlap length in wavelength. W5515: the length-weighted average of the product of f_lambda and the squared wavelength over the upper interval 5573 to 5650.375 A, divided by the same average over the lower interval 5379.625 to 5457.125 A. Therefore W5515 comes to 1.1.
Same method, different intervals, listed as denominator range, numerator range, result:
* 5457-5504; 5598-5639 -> 1.07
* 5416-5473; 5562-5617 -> 1.05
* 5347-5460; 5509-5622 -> 1.07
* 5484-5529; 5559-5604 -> 1.03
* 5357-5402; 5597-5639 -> 1.09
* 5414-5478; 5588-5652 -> 1.07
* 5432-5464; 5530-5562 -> 1.07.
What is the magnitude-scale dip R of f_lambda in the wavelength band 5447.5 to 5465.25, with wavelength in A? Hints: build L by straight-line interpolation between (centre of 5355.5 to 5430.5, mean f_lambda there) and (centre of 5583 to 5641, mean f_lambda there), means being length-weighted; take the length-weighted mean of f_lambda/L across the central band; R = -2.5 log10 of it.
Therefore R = 0.02 mag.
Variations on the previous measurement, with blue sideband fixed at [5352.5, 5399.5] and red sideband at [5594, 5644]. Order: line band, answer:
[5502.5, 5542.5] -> 0.01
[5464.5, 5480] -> 0.05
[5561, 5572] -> -0.05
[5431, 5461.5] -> 0.02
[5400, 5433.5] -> 0.00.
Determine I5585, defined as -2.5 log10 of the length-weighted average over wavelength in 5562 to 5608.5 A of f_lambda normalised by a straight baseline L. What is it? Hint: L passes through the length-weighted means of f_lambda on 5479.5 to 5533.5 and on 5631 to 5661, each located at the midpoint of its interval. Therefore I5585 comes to 0.01 mag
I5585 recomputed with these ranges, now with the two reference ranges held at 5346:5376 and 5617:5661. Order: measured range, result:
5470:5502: 0.03 mag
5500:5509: 0.04 mag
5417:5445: -0.02 mag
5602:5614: 0.01 mag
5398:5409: 0.06 mag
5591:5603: 0.03 mag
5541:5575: -0.02 mag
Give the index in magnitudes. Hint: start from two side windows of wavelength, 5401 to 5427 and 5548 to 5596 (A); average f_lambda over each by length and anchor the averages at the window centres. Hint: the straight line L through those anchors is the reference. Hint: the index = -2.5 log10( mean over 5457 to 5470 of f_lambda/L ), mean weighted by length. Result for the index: 0.03 mag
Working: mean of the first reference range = 23.1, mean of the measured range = 22.5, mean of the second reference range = 23.2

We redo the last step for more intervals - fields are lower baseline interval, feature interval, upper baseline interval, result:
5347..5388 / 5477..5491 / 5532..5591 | 0.038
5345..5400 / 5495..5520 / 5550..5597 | 0.019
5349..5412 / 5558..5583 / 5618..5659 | -0.018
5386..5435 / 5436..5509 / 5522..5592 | 0.017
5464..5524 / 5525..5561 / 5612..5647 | -0.028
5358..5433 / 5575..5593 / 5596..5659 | 0.023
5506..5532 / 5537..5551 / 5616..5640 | -0.047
